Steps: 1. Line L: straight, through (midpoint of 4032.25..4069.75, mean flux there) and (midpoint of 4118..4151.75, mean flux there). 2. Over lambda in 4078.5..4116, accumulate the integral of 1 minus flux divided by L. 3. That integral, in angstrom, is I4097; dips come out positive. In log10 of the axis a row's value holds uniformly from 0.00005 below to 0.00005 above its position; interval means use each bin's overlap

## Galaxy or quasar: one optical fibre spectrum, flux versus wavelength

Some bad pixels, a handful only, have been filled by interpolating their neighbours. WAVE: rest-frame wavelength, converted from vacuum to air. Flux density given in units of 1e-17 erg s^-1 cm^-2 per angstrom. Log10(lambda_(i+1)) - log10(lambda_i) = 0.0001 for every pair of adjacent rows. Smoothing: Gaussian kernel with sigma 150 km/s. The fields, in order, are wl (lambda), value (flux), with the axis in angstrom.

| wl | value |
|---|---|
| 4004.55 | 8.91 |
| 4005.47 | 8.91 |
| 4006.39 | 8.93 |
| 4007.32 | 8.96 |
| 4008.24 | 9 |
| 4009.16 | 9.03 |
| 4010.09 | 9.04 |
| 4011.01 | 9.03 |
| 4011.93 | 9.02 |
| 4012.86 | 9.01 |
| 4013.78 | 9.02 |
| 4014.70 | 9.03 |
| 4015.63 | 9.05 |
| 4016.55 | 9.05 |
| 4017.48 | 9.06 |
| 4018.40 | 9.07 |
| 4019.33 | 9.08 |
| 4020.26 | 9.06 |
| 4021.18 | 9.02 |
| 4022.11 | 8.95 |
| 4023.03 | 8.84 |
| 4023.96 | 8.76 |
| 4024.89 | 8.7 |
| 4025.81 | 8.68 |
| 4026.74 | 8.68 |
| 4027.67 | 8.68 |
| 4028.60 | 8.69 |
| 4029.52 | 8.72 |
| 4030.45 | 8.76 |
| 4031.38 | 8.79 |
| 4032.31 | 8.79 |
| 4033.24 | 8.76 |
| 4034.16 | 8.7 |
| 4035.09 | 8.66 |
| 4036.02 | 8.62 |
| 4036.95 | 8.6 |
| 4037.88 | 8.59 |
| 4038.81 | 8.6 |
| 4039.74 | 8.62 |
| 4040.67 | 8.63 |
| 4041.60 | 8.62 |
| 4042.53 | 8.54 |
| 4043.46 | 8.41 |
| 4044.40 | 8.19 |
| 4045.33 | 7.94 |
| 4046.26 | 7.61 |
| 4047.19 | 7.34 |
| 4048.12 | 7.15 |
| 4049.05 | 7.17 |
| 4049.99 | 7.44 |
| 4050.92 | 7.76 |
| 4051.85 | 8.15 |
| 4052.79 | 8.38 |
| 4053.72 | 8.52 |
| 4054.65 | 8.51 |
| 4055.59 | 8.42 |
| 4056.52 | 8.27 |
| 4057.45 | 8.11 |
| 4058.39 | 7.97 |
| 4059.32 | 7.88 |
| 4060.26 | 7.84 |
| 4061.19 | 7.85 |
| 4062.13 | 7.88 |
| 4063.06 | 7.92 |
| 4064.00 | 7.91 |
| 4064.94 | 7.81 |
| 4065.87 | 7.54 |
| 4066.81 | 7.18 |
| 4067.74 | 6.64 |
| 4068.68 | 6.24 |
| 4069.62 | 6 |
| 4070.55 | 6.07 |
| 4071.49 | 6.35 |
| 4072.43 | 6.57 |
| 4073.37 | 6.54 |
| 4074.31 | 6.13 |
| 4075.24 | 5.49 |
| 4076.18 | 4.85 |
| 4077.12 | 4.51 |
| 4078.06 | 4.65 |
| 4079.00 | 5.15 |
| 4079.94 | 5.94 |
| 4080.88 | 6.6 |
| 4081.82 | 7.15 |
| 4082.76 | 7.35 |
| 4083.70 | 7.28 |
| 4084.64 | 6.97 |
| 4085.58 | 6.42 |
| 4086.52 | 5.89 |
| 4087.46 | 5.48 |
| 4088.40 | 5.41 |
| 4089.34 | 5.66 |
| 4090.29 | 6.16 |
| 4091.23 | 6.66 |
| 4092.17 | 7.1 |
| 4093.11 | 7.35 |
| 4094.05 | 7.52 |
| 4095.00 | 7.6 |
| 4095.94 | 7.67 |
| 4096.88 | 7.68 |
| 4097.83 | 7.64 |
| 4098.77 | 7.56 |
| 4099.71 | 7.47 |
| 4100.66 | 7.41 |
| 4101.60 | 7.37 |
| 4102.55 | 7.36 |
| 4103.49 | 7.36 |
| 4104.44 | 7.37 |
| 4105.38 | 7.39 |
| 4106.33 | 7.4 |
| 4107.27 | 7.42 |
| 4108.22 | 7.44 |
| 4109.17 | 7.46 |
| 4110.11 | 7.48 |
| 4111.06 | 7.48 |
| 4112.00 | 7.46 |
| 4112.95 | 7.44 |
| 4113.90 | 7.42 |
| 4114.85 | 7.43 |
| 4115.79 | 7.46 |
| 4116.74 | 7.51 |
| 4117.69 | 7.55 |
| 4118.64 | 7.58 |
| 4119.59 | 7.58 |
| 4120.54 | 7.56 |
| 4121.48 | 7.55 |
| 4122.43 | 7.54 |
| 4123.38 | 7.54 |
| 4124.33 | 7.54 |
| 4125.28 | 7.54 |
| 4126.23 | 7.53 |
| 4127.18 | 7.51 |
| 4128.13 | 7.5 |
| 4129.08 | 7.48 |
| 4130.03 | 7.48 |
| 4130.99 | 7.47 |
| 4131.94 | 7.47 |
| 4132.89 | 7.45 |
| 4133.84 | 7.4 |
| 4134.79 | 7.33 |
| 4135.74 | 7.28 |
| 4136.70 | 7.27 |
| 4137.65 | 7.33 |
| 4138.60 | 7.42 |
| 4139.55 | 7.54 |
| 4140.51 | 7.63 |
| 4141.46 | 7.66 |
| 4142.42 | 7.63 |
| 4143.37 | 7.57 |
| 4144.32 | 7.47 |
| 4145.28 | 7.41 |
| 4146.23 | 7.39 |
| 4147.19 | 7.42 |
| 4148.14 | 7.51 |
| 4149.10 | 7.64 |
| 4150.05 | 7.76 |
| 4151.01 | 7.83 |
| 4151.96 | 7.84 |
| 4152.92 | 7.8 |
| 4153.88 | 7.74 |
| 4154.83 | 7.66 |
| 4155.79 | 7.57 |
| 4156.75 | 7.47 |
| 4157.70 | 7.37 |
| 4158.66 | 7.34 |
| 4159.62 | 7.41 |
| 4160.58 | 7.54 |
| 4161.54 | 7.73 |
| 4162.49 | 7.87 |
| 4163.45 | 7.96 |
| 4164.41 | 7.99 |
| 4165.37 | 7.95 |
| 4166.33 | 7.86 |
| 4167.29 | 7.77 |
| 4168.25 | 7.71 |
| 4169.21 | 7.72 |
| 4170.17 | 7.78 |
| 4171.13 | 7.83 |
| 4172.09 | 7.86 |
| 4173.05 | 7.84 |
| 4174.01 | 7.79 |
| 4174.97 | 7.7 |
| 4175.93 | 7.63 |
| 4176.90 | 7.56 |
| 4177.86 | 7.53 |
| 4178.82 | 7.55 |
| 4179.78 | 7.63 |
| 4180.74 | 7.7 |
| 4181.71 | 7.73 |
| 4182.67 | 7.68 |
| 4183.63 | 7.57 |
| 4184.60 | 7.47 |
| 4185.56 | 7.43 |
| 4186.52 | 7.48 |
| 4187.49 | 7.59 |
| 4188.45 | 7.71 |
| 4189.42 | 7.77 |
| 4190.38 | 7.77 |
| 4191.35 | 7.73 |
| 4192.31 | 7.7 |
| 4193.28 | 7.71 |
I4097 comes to 3.3 angstrom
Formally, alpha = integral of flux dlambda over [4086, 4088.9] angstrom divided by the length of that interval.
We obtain 5.62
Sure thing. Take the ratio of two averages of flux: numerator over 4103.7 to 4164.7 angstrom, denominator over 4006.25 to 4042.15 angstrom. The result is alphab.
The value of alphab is 0.9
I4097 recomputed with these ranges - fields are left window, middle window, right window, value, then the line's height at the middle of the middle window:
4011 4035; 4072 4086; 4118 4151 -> 3.56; 8.19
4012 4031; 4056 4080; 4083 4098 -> 2.36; 7.46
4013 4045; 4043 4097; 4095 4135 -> 7.50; 8.15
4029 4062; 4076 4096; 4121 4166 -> 4.10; 7.97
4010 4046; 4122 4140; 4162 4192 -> 1.31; 8.04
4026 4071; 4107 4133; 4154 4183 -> 1.13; 7.84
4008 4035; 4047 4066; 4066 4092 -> -1.83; 7.23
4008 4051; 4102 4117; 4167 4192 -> 1.26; 8.11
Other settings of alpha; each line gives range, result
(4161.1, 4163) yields 7.83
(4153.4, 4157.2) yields 7.61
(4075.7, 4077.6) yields 4.67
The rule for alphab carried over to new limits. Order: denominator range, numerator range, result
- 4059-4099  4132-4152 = 1.12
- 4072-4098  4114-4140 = 1.17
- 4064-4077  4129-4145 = 1.16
